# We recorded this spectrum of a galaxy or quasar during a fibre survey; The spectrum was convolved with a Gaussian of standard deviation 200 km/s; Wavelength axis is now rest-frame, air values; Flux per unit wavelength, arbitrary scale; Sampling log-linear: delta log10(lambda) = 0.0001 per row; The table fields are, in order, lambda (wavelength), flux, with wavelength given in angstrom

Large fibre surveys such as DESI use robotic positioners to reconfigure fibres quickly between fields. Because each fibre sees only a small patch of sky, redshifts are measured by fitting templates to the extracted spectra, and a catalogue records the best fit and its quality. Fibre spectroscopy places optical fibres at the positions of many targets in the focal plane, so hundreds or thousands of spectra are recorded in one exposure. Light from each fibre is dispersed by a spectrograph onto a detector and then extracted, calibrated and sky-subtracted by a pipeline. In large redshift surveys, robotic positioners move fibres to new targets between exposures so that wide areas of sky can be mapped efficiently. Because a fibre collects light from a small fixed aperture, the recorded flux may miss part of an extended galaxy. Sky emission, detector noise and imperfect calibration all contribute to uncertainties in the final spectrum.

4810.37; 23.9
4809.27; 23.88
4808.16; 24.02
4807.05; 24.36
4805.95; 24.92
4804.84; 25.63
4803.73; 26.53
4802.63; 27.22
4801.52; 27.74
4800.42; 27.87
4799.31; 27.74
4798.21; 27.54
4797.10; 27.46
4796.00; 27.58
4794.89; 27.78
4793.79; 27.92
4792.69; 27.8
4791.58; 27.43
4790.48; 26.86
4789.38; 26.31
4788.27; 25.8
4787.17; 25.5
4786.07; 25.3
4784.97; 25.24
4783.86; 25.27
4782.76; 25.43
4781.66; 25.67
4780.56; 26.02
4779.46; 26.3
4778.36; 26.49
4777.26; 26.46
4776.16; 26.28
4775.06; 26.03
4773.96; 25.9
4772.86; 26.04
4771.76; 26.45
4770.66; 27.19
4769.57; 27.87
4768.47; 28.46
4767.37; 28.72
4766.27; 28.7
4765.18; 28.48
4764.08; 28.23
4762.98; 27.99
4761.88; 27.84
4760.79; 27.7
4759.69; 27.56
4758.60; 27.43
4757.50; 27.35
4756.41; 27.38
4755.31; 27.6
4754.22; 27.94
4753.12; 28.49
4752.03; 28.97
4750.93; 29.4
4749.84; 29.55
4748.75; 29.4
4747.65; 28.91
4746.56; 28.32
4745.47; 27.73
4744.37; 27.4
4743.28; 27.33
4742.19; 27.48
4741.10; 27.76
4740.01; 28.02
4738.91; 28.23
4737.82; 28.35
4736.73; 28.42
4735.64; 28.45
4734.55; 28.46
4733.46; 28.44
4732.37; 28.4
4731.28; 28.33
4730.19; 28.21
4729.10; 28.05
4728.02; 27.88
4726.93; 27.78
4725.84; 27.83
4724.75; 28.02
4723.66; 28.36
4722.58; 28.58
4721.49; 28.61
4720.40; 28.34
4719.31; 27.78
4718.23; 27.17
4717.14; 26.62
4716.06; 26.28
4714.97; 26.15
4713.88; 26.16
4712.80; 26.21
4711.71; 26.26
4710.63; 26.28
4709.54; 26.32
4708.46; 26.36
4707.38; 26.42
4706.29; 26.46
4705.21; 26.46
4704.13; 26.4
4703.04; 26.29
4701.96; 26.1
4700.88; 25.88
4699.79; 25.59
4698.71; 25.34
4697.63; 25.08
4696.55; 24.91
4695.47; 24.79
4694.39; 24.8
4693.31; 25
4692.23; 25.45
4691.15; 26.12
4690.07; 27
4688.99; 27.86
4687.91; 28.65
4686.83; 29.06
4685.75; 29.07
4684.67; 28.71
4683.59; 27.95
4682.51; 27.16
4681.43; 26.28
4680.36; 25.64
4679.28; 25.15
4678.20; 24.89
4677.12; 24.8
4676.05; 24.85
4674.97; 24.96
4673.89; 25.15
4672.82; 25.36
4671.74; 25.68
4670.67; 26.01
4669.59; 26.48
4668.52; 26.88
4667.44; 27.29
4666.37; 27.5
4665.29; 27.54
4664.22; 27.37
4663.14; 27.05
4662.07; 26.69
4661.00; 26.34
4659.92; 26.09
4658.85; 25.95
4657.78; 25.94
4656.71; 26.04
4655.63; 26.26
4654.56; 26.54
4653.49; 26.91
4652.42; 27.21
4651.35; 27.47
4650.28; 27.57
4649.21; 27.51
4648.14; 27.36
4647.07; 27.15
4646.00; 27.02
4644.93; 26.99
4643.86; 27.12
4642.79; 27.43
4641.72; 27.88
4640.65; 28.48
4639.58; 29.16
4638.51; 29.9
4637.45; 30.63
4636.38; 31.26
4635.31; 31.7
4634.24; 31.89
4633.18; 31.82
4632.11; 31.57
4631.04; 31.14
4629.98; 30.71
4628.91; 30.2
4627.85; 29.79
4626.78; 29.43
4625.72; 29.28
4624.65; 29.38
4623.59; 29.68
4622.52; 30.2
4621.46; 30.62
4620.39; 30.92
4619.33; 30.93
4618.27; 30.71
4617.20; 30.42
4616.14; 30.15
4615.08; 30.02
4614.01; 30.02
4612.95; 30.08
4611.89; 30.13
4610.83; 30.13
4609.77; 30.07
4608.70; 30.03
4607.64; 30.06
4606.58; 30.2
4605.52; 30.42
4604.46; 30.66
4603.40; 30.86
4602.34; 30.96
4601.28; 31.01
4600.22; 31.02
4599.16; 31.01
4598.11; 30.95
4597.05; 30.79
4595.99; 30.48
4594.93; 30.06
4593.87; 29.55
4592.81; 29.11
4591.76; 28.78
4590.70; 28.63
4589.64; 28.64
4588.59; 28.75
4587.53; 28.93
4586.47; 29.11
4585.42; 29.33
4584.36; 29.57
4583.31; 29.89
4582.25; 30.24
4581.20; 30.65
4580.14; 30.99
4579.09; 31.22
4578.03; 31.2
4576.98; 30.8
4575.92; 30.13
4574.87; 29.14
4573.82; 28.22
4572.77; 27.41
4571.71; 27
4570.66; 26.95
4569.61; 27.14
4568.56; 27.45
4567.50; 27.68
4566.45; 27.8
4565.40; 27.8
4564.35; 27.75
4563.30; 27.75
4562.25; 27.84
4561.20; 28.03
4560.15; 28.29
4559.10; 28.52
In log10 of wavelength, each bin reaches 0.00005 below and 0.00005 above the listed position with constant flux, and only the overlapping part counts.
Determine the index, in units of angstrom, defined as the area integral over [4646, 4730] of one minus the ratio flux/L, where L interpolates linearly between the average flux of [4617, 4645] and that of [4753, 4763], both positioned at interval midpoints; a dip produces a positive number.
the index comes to 6.7 angstrom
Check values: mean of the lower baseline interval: 30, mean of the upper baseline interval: 27.7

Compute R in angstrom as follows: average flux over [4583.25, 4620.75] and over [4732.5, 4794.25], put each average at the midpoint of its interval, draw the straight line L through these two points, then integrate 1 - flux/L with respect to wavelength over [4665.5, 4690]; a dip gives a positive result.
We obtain 1.9 angstrom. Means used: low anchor 30.1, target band 26.6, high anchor 27.4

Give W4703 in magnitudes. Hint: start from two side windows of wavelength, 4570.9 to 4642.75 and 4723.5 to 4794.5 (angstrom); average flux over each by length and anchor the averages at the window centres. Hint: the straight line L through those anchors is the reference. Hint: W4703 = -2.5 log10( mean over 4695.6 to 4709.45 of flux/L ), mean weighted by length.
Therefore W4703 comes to 0.10 mag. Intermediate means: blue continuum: 30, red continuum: 27.5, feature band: 25.9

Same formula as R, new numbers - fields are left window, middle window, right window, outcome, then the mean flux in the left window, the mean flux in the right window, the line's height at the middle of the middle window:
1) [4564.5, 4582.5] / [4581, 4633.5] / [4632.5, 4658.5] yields -2.9 angstrom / 28.9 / 28.2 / 28.6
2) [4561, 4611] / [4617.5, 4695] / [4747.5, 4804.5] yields 2.2 angstrom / 29.4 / 27.3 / 28.6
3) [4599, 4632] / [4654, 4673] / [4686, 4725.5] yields 1.2 angstrom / 30.3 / 26.6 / 28.4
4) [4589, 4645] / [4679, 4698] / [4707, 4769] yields 1.4 angstrom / 30.1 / 27.8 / 28.8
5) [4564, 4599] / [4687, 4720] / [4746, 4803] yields 2.1 angstrom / 29.2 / 27.3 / 28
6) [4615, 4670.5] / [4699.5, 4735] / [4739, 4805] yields 0.9 angstrom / 28.6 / 27.3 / 27.9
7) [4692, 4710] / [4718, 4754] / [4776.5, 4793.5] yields -3.2 angstrom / 25.8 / 26.2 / 25.9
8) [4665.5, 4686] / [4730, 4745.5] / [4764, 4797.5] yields -0.9 angstrom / 26.3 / 26.8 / 26.6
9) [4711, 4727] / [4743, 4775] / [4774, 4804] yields -1.2 angstrom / 27.3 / 26.6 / 26.9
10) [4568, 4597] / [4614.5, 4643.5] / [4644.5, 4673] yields -2.6 angstrom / 29.3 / 26.8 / 27.7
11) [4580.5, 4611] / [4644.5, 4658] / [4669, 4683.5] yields 0.0 angstrom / 30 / 25.7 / 27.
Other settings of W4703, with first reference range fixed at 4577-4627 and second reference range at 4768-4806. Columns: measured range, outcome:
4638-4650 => 0.059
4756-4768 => -0.033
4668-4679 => 0.131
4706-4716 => 0.072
